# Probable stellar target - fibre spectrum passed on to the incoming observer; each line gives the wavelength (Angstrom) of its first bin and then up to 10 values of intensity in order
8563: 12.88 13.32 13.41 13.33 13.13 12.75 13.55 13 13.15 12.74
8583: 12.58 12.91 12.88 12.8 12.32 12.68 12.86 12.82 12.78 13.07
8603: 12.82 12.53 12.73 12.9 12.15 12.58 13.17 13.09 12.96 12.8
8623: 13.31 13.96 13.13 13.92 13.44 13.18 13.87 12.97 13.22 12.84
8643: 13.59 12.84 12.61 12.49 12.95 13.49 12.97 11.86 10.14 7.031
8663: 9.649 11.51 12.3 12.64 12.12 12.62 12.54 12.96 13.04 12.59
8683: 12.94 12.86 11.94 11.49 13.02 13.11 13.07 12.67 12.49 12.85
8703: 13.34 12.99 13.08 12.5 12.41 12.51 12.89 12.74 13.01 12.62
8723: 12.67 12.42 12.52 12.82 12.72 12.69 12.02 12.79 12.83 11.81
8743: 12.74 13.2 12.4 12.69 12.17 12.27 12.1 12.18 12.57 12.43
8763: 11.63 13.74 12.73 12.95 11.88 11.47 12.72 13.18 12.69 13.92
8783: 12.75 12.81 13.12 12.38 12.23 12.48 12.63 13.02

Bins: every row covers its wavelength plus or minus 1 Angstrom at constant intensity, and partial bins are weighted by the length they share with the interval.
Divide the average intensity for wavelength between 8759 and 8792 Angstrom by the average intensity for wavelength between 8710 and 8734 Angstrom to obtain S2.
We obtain 1.0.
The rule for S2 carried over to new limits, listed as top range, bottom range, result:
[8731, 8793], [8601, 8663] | 0.99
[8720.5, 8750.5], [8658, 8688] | 1.07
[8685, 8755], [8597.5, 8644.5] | 0.97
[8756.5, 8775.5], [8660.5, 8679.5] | 1.06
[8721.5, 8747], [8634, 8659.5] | 0.98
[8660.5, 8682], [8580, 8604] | 0.93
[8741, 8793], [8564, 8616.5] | 0.98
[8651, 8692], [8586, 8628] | 0.93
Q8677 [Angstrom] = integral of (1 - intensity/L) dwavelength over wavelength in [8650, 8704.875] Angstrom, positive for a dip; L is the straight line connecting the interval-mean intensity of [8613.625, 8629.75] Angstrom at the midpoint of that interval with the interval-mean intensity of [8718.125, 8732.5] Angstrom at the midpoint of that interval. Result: 3.0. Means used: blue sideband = 13.3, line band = 12.2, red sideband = 12.7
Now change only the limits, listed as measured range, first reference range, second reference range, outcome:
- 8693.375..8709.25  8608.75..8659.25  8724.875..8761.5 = -0.3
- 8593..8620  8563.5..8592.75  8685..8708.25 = 0.3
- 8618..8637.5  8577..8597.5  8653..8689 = -1.6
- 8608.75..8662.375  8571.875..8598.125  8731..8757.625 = 0.1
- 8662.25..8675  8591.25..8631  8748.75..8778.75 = 0.9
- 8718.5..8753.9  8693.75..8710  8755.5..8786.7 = 0.5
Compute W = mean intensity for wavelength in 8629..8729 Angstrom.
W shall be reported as 12.5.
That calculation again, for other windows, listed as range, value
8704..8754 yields 12.6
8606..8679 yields 12.6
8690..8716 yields 12.8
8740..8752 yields 12.5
